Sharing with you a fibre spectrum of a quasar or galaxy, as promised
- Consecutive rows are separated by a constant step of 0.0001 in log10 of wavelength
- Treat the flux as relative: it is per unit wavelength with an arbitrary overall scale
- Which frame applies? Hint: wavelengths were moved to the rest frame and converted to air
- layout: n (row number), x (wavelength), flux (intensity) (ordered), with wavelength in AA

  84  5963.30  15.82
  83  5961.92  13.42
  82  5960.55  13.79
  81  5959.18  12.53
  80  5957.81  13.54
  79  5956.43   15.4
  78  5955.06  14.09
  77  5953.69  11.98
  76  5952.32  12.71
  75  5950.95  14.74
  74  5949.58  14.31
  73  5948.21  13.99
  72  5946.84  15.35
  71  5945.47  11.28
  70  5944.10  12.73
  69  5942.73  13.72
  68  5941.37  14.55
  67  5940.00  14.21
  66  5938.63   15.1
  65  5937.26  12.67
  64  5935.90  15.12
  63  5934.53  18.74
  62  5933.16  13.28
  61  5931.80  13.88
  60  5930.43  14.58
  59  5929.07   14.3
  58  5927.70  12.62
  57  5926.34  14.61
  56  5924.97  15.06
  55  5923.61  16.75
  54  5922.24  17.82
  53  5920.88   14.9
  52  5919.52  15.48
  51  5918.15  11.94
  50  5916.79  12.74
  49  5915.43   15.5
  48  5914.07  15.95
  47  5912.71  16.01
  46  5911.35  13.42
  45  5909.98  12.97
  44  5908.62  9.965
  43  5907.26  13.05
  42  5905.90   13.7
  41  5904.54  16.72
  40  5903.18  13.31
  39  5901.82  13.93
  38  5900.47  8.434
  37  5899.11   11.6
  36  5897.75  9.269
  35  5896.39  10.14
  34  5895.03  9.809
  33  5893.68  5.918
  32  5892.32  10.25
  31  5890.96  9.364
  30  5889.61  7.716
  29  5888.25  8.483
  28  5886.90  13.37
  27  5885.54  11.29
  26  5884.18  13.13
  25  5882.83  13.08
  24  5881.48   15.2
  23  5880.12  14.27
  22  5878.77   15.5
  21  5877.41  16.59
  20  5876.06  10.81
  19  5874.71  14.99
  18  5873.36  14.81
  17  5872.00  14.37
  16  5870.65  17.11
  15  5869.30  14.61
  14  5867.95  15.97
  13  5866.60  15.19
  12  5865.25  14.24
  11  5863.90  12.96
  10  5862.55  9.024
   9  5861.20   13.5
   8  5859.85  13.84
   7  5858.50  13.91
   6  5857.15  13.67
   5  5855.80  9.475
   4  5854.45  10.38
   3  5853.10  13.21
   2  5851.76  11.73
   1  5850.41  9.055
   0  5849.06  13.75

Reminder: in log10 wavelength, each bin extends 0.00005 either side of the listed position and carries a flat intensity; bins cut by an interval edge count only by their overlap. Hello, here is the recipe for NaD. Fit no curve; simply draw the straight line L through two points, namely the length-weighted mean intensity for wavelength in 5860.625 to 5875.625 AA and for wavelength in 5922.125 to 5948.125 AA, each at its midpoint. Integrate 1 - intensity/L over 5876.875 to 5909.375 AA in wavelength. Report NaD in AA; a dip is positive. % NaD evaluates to 5.6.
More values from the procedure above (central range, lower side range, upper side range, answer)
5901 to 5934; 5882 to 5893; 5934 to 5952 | -4.0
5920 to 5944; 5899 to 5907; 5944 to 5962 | -2.5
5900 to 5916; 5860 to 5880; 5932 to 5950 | 0.7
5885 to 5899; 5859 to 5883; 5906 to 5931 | 4.6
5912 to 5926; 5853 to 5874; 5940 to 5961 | -1.6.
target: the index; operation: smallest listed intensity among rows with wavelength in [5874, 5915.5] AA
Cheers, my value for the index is 5.918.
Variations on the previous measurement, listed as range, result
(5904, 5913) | 9.965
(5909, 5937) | 11.94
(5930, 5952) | 11.28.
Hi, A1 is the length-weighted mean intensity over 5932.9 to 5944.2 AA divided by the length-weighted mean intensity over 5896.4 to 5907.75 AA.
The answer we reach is 1.2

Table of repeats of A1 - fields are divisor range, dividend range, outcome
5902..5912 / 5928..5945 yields 1.08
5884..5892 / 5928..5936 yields 1.43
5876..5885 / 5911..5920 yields 1.01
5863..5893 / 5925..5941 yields 1.09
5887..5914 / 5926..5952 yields 1.24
